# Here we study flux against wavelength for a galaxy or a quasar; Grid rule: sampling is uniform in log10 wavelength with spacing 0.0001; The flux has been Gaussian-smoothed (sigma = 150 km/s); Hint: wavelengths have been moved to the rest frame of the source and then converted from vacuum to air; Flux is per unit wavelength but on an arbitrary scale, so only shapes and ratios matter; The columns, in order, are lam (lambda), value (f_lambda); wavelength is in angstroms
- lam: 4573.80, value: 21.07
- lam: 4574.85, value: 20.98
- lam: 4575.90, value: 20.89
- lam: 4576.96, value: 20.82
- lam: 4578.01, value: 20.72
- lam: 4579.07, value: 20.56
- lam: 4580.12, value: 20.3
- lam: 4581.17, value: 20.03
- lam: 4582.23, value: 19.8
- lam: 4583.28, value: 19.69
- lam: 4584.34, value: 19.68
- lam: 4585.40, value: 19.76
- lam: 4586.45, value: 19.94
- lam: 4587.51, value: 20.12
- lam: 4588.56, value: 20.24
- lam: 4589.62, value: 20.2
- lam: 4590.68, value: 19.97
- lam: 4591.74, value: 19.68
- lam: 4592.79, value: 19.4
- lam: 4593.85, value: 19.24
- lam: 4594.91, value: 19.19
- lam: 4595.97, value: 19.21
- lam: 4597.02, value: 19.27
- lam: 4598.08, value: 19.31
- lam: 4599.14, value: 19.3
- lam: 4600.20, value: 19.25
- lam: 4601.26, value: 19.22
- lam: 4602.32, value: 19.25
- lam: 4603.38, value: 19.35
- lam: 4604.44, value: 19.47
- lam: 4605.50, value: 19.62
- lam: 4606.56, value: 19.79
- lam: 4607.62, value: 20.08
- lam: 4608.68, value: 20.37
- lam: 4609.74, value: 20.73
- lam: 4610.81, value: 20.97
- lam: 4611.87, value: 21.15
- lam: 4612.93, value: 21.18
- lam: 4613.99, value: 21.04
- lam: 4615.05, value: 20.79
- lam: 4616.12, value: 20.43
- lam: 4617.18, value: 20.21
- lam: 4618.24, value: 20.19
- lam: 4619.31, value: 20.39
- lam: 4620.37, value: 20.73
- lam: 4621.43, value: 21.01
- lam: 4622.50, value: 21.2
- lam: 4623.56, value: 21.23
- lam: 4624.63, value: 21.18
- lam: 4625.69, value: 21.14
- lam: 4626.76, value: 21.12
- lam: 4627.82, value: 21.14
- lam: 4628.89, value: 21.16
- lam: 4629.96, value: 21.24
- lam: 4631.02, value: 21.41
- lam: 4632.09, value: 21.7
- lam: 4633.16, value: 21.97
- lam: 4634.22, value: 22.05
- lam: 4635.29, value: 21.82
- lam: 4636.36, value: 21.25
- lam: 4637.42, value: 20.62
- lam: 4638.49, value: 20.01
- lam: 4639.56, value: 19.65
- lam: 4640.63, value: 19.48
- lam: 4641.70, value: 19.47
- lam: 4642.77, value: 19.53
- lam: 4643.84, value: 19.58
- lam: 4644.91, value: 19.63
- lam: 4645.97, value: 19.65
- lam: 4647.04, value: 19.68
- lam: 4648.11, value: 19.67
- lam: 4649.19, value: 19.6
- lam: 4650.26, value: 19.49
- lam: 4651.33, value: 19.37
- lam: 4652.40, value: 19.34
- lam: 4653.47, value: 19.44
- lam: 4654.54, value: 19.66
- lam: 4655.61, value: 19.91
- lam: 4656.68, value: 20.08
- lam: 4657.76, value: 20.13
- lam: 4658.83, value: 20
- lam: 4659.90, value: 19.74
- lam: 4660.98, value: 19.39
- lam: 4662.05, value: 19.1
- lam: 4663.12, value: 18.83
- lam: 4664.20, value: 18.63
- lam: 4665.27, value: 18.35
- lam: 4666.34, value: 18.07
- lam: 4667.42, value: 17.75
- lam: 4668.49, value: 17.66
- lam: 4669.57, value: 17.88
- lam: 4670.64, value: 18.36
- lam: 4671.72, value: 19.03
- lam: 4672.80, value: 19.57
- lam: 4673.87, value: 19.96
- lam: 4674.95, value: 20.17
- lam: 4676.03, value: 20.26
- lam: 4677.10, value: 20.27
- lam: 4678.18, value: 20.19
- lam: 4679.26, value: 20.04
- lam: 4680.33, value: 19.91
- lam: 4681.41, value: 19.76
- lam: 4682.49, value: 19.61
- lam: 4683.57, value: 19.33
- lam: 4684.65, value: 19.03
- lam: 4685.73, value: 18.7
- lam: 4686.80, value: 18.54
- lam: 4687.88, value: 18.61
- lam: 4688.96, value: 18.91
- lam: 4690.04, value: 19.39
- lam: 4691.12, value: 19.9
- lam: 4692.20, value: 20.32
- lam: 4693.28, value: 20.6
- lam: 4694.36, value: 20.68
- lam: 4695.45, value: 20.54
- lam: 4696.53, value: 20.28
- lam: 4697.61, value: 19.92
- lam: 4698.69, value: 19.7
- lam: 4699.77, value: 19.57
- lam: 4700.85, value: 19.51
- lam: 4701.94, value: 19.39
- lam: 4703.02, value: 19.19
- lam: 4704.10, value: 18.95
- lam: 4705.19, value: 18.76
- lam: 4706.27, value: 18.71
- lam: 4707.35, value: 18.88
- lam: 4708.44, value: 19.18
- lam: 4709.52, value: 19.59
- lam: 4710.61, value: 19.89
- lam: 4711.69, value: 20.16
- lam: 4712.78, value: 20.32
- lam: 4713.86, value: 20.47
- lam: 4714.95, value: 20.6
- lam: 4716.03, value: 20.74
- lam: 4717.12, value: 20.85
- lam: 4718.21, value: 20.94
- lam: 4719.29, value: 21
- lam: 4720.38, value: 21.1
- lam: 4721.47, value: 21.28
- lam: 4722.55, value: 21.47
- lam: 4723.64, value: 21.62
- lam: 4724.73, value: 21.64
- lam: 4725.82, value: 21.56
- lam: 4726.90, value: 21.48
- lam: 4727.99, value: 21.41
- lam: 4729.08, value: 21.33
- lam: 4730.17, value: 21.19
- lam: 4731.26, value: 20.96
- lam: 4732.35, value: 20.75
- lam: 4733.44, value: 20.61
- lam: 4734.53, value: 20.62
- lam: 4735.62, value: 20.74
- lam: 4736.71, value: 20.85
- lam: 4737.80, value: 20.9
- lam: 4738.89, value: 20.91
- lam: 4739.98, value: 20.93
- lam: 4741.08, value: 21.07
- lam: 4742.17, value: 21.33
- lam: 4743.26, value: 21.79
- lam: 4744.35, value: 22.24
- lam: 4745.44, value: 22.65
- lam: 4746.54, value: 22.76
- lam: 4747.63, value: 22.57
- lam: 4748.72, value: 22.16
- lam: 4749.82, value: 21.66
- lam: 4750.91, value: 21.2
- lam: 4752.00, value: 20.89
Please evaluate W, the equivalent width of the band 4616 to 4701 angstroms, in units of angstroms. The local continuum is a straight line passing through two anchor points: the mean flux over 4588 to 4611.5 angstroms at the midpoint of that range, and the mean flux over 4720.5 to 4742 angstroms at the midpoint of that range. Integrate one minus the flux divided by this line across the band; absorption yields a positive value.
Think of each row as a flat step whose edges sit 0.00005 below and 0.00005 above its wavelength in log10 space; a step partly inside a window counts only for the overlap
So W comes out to 1.76 angstroms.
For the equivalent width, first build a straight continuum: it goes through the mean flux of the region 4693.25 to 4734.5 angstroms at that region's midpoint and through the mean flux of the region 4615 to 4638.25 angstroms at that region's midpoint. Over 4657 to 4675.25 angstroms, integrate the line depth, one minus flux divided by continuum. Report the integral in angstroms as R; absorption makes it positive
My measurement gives 1.6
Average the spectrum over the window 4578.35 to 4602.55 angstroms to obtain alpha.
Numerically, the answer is 19.7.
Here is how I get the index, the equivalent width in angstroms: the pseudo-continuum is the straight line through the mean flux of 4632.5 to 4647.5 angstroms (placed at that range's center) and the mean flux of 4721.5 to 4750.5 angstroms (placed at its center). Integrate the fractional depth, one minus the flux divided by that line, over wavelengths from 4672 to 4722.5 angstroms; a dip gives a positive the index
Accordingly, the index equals 2.7 angstroms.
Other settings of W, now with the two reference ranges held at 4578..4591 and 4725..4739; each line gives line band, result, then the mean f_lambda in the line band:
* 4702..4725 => 0.8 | 20.2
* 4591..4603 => 0.5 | 19.3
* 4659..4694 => 2.4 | 19.3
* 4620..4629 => -0.3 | 21.1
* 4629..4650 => 0.0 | 20.4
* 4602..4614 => 0.0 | 20.2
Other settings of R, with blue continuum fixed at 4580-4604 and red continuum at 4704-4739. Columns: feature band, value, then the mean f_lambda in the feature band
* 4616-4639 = -1.37 angstroms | 21.1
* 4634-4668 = 0.74 angstroms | 19.6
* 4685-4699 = 0.47 angstroms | 19.7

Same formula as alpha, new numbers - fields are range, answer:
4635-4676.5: 19.5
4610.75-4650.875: 20.6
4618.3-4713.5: 19.8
